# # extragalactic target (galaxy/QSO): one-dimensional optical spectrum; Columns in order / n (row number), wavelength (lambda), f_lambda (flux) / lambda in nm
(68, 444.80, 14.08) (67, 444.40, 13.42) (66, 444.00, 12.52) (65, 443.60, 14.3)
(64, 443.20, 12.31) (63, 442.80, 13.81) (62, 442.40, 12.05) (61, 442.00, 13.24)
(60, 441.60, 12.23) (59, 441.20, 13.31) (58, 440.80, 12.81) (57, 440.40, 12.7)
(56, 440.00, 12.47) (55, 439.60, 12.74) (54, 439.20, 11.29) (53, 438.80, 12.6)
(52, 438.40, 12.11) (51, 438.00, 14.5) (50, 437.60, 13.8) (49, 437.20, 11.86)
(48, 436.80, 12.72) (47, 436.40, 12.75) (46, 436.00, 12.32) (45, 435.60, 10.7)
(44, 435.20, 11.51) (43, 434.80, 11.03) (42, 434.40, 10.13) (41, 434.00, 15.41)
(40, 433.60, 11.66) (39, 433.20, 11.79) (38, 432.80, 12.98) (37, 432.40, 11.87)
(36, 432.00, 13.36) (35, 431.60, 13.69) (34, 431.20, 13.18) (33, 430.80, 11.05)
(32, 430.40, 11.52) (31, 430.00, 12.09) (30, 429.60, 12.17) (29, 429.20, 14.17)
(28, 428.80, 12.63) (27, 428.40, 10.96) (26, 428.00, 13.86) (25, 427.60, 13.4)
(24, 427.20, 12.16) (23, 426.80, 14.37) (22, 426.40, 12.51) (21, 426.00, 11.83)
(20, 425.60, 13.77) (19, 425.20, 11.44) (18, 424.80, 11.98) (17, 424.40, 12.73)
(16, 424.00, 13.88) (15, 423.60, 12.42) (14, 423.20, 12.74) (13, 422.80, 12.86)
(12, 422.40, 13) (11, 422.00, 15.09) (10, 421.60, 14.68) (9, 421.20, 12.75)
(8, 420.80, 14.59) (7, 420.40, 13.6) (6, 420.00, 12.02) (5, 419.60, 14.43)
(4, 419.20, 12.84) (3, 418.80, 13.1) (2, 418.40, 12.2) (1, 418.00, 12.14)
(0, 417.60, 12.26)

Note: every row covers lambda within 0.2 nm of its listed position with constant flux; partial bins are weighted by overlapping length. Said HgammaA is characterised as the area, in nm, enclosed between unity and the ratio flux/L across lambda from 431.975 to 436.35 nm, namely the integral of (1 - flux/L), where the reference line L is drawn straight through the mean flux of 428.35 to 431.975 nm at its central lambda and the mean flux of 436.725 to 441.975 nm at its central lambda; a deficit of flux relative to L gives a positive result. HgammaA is 0.19 nm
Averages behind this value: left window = 12.5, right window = 12.7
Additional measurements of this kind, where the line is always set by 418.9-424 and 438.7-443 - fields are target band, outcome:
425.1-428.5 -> 0.11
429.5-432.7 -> 0.16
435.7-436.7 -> 0.04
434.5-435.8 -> 0.19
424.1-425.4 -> 0.11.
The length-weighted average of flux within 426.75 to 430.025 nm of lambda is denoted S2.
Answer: 12.8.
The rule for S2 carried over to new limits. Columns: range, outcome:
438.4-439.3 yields 12.1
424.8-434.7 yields 12.6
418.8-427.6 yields 13.1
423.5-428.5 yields 12.8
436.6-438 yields 13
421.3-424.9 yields 13.3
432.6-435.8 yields 11.9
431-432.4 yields 13.2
